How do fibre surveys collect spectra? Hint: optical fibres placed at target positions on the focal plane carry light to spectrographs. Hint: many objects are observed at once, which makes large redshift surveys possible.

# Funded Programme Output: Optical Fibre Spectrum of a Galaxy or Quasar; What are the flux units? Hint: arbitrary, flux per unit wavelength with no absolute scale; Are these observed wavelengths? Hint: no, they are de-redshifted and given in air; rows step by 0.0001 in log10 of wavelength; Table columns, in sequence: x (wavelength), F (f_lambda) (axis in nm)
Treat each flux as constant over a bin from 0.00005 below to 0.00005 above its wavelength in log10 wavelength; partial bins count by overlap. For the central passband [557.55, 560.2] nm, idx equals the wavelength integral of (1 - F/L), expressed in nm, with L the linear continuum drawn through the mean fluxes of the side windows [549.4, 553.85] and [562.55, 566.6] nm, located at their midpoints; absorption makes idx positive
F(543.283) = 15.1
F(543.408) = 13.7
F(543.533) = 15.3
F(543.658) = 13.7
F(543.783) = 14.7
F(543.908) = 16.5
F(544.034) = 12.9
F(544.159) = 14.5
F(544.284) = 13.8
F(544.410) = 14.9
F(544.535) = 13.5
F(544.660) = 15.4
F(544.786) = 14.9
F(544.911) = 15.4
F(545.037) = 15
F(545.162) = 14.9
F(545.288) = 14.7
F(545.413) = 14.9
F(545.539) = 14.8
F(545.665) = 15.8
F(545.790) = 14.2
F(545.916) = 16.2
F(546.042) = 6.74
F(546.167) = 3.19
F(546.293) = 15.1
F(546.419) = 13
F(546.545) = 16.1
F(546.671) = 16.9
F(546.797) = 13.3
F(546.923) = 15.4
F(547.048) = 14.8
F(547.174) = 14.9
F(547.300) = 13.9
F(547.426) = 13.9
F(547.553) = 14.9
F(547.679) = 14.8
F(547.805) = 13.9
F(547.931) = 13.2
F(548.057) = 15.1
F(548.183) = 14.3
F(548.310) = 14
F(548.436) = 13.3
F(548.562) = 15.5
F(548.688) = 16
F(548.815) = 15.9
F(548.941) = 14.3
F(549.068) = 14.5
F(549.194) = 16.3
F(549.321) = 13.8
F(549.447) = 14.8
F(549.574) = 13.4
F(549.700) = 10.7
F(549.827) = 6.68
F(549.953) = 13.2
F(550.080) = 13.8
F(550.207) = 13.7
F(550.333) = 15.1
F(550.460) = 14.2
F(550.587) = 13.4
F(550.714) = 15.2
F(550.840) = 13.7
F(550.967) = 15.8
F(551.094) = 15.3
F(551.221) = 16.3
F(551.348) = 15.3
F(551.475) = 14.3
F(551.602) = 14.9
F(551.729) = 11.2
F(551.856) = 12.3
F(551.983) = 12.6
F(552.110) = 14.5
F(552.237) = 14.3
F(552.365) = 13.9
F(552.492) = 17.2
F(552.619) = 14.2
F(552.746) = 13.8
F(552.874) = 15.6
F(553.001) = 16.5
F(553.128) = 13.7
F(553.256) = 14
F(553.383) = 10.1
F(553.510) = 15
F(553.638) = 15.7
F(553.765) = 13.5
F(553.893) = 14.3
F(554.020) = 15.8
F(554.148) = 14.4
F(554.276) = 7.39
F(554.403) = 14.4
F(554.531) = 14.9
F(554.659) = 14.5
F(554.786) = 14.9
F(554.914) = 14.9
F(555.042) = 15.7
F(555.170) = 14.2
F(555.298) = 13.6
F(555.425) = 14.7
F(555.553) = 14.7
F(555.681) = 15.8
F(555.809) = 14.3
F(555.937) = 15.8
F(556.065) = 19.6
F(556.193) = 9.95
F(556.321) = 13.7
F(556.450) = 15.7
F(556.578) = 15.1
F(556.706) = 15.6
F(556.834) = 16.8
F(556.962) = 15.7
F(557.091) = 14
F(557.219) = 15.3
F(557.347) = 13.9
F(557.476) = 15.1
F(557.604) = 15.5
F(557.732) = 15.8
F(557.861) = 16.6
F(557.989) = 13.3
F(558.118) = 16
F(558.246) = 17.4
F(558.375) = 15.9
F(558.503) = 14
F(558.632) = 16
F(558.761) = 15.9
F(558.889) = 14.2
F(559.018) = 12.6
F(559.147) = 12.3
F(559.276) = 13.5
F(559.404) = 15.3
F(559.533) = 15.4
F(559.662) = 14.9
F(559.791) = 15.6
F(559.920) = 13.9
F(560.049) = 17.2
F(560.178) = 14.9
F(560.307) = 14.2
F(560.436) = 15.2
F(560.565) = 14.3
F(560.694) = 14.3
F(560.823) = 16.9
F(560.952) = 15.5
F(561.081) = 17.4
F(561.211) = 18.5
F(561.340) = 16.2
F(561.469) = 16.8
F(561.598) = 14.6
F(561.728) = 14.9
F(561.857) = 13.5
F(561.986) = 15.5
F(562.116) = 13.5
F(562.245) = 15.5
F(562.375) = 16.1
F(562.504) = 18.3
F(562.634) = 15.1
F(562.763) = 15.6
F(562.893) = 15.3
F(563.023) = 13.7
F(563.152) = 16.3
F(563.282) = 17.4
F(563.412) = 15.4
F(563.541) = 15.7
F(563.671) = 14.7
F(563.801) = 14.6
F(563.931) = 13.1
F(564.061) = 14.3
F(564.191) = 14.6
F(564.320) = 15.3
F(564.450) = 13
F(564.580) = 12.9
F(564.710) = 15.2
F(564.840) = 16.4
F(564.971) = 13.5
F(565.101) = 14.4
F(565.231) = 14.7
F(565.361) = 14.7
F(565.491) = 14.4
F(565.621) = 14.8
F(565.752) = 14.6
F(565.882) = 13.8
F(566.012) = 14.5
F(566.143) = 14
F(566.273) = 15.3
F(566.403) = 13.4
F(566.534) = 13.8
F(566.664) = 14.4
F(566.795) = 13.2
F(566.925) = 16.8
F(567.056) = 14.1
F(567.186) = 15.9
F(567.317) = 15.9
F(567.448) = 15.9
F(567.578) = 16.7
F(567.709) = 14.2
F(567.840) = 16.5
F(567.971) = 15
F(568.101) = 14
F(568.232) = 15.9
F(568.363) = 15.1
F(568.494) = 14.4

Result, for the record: -0.13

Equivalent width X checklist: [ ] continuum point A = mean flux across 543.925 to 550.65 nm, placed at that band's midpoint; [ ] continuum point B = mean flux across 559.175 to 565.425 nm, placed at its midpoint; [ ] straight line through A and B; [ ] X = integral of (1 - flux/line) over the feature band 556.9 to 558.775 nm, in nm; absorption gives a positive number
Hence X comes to -0.07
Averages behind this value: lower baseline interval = 14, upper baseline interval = 15.1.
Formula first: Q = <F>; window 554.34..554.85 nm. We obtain 14.7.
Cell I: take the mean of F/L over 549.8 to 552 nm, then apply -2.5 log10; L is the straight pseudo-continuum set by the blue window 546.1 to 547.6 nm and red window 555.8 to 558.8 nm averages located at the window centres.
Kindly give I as 0.04 mag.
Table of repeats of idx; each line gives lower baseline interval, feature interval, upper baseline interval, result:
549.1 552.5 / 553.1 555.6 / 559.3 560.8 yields 0.05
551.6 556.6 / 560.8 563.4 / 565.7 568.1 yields -0.21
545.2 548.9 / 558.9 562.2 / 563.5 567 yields -0.16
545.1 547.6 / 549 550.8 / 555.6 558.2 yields 0.10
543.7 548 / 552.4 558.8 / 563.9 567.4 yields -0.21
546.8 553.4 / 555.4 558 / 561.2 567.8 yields -0.11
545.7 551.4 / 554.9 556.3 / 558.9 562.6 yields -0.01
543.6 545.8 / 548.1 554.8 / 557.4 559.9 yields 0.35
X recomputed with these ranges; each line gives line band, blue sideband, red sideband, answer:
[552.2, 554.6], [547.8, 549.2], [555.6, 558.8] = 0.14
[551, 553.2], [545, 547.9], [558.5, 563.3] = 0.00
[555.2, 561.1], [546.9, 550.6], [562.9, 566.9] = -0.29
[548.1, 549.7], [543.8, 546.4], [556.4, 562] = -0.03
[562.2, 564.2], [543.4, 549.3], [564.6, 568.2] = -0.09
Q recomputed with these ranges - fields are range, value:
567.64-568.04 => 15.2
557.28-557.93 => 15.4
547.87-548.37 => 14.1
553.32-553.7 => 13.6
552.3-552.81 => 14.8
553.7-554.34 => 13.1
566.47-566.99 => 14.6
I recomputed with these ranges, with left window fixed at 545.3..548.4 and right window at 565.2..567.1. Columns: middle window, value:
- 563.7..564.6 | 0.024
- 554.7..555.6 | -0.042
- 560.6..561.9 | -0.113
